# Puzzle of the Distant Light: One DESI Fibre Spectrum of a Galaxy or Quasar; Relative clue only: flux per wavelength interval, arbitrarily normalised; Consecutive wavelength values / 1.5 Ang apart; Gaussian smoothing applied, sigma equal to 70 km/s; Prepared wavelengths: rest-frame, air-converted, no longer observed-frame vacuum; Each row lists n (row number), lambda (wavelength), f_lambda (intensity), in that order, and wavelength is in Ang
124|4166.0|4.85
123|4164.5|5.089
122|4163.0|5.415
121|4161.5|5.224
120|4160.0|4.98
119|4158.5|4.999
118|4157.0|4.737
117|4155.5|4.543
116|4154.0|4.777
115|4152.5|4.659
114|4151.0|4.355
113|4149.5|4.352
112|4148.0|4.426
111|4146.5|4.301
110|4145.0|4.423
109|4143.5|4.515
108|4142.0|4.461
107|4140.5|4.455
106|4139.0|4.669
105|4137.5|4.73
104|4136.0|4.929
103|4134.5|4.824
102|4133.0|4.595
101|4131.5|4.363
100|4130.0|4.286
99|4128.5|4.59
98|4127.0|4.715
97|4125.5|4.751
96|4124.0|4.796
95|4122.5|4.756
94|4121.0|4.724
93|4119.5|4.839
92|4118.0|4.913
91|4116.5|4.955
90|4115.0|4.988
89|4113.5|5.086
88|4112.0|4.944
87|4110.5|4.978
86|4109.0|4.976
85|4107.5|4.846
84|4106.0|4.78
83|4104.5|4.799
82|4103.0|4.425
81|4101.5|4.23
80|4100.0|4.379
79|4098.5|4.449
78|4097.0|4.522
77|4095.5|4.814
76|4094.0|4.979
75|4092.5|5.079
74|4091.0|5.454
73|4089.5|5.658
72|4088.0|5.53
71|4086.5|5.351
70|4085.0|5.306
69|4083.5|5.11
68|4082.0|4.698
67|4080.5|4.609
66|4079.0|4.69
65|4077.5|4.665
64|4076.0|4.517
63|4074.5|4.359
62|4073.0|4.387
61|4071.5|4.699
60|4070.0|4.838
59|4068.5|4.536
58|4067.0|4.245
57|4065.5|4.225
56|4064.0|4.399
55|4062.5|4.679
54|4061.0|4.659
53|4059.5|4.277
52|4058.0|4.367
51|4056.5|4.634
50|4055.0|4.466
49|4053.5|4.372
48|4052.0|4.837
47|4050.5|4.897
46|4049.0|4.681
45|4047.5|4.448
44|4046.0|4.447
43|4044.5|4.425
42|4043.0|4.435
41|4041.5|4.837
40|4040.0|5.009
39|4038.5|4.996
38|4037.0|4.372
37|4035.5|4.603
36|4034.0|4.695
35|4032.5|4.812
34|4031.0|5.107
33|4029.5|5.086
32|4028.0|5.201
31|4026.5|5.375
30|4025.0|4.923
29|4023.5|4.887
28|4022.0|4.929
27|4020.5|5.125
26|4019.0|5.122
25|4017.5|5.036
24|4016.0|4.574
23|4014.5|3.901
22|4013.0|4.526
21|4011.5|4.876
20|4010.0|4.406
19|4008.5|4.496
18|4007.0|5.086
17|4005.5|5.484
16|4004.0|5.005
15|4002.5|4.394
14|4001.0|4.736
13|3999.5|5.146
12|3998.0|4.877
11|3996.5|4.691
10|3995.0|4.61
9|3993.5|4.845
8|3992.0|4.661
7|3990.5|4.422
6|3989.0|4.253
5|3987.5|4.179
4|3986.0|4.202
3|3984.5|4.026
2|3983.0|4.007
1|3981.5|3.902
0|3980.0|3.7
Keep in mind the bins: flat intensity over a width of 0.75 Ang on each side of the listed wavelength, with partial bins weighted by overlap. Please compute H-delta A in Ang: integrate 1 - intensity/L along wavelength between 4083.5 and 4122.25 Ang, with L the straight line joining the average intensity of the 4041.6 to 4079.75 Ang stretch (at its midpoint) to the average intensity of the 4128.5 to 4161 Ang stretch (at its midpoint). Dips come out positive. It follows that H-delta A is -3.04 Ang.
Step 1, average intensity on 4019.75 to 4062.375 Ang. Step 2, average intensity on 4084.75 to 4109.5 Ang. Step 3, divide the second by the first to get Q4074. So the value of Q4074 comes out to 1.03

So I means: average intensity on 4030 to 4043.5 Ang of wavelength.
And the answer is 4.77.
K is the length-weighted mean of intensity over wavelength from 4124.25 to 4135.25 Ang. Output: 4.6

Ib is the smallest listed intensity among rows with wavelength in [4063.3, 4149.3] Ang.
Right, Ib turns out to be 4.225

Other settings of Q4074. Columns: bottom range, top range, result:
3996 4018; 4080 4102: 1.04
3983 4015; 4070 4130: 1.05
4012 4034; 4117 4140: 0.96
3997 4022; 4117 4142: 0.97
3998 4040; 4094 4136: 0.97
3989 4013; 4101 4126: 1.01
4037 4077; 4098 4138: 1.04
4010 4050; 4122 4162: 0.97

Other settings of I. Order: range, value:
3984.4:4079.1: 4.67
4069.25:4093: 4.93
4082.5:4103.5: 4.95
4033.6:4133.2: 4.72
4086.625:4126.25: 4.88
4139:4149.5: 4.44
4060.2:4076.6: 4.5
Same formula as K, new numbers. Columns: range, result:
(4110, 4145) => 4.72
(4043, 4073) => 4.53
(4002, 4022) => 4.78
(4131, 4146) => 4.6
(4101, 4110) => 4.7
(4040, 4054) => 4.62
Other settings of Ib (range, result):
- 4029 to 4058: 4.367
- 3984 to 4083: 3.901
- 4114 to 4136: 4.286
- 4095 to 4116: 4.23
